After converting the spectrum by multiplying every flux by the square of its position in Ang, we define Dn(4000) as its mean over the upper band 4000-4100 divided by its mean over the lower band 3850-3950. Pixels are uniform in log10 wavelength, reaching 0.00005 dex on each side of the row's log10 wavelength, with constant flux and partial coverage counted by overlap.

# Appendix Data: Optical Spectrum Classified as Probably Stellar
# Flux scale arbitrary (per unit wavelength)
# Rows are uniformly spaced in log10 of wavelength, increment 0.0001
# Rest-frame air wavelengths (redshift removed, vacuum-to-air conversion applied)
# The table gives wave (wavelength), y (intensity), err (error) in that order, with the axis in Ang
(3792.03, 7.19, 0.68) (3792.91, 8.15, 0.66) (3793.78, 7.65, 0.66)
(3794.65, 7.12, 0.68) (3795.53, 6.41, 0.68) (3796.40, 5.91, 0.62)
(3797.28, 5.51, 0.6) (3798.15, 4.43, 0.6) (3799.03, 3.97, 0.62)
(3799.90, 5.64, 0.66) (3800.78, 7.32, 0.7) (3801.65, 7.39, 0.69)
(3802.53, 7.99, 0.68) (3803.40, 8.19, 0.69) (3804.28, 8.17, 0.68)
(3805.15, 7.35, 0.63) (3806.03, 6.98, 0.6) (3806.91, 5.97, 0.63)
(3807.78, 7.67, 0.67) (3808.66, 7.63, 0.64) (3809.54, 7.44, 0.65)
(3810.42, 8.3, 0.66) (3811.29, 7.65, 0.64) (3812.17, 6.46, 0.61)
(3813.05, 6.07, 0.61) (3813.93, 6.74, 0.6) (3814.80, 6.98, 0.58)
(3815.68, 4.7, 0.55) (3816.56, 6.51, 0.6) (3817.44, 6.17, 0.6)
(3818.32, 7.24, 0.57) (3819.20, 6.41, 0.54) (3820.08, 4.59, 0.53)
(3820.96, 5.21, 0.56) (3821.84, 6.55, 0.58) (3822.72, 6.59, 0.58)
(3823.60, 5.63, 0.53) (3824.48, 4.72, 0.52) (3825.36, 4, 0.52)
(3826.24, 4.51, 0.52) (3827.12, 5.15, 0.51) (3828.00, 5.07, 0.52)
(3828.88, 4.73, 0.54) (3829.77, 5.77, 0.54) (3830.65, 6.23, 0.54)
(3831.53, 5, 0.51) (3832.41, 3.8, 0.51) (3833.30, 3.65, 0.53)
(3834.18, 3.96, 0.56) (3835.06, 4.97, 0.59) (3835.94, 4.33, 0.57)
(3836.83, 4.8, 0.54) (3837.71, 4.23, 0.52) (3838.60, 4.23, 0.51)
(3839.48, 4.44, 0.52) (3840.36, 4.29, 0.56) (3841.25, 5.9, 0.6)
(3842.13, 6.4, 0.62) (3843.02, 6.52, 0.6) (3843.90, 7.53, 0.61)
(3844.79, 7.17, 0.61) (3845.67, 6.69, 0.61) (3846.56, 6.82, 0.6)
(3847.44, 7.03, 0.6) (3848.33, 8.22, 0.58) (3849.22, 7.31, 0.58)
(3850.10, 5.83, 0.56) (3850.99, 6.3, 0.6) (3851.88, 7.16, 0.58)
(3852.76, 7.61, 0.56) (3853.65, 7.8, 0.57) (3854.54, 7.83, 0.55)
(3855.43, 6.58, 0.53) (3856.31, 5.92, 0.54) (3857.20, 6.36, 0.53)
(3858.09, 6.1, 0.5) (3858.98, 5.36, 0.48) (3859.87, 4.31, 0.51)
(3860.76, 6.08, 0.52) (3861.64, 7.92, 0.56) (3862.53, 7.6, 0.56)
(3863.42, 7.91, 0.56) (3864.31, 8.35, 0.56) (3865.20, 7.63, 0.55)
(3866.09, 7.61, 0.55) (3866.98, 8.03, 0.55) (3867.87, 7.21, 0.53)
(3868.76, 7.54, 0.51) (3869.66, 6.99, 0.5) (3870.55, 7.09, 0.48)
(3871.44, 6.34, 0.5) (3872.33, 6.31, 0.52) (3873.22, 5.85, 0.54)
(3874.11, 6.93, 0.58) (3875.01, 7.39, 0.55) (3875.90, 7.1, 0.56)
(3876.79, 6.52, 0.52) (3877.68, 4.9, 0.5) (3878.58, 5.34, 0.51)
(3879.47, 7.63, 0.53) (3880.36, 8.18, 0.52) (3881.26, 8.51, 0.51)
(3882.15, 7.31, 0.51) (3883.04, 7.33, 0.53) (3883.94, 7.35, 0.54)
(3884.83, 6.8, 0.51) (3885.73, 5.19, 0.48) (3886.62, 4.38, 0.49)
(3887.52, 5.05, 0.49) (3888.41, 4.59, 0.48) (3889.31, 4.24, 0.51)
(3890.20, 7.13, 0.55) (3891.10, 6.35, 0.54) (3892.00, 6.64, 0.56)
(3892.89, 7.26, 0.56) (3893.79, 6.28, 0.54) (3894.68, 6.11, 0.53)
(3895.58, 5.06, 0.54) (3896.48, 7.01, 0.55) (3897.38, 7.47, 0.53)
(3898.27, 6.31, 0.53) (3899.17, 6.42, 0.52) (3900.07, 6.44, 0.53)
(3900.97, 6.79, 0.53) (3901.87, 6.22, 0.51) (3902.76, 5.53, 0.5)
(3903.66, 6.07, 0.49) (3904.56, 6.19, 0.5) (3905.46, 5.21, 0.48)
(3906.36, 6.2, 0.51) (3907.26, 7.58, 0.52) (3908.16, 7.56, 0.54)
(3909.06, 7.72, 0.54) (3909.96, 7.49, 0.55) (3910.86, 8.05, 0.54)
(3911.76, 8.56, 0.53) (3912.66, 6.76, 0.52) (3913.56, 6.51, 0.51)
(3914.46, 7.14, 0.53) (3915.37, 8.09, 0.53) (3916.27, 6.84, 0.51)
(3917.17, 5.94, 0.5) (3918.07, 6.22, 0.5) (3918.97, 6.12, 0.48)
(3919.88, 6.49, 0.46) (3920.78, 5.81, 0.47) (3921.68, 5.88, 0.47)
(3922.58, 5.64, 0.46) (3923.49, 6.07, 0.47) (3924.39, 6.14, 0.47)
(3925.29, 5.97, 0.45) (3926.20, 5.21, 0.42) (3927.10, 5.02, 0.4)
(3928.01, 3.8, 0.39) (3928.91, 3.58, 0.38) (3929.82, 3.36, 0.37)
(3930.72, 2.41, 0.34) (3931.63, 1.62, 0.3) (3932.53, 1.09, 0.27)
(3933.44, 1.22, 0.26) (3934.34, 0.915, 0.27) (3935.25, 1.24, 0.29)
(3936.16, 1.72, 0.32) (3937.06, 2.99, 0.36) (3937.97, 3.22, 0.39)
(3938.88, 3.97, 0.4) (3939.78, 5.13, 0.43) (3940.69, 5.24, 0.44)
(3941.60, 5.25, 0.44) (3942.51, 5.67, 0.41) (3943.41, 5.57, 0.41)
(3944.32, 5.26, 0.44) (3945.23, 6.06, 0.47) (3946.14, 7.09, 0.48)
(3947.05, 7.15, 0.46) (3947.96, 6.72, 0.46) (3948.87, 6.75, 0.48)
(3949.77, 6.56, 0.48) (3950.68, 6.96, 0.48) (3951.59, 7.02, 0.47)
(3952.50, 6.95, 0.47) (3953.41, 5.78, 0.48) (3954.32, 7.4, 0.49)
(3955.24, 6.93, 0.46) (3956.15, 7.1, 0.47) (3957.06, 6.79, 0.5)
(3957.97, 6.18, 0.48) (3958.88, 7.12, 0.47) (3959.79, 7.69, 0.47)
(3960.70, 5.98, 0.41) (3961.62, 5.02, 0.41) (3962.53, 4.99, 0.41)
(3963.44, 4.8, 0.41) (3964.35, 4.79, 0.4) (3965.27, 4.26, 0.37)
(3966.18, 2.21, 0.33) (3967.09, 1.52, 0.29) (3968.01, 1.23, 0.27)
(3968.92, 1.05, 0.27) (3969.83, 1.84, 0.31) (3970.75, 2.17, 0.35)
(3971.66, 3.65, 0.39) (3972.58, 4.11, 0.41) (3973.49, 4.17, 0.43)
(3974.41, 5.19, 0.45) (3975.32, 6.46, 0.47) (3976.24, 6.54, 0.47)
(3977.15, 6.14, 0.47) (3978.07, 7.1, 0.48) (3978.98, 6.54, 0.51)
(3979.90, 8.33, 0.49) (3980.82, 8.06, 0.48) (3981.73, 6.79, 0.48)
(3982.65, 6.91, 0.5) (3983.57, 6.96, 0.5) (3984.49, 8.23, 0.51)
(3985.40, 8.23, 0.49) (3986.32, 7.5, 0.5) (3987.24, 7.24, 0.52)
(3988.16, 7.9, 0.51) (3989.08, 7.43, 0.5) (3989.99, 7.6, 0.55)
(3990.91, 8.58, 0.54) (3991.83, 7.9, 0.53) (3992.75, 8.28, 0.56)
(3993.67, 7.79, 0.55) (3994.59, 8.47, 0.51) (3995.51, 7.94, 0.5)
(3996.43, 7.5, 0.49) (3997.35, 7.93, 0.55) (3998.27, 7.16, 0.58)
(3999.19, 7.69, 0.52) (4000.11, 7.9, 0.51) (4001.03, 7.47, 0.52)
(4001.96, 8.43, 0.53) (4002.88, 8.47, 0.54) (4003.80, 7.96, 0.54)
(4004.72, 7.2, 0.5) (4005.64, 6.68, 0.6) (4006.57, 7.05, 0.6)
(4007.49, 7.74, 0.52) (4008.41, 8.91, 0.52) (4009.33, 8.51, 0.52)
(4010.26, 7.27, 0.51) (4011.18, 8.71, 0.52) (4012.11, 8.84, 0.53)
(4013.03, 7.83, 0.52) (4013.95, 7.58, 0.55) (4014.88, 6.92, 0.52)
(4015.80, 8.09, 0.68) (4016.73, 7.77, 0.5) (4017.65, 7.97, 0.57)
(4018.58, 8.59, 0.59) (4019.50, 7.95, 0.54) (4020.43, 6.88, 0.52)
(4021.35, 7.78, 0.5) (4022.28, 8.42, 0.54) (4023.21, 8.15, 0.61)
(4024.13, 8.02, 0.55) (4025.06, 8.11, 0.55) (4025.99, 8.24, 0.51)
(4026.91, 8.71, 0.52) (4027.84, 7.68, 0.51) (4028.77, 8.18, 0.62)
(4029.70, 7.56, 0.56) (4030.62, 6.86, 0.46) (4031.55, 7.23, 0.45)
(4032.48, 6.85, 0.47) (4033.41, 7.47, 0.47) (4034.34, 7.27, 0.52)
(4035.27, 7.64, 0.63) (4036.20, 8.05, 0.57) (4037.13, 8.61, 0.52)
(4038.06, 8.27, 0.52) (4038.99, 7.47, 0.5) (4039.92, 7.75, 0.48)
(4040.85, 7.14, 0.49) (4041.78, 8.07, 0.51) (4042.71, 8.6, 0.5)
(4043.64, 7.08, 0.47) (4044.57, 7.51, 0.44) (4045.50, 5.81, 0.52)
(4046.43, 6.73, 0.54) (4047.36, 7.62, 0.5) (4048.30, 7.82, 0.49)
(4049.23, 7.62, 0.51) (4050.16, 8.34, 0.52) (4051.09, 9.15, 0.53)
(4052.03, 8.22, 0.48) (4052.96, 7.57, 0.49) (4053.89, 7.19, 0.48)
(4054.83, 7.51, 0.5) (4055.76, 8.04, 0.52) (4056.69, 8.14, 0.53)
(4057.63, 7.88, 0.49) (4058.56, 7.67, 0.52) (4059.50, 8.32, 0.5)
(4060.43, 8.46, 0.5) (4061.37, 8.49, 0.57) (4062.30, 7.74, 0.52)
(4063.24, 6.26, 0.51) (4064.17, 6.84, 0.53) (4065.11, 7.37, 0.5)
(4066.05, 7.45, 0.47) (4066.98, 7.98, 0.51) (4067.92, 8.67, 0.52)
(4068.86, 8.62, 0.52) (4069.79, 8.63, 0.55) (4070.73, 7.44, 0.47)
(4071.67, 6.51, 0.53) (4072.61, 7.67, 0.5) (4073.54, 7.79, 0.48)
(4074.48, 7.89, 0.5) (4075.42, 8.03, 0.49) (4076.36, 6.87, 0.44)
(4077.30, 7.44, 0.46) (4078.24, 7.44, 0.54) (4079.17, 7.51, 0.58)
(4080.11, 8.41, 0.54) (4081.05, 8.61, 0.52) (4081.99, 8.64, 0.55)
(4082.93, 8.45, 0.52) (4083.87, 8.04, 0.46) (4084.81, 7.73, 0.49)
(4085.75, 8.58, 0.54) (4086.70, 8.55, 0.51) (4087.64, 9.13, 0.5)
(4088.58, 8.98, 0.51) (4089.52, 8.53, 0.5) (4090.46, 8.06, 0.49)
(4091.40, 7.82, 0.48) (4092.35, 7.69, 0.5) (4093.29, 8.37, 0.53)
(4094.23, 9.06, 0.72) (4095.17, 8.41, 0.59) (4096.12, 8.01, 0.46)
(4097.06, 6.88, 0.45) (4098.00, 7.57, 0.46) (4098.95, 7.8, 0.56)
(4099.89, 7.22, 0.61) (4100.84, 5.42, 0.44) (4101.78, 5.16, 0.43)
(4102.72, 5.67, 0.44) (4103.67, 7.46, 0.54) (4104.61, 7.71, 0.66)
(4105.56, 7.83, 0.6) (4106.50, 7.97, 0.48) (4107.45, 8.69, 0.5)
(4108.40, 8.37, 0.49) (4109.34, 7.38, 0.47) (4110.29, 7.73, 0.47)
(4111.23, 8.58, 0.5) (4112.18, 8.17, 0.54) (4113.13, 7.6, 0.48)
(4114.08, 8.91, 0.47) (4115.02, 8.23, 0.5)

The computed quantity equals 1.4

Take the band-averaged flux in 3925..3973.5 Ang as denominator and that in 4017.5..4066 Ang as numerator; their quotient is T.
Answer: 1.69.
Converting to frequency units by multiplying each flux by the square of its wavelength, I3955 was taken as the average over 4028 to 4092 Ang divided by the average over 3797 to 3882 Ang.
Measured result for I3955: 1.38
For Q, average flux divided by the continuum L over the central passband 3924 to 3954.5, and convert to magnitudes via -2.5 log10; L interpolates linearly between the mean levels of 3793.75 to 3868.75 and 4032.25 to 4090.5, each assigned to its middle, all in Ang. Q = 0.44 mag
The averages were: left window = 6.28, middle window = 4.68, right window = 7.85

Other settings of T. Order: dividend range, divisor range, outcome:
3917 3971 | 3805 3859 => 0.80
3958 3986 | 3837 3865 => 0.81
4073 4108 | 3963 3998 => 1.29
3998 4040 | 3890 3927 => 1.20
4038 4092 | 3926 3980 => 1.65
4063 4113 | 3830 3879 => 1.24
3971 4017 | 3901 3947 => 1.39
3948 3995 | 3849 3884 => 0.88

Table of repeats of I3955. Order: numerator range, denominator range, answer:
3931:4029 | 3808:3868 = 1.11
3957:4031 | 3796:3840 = 1.29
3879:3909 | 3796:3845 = 1.14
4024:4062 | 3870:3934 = 1.38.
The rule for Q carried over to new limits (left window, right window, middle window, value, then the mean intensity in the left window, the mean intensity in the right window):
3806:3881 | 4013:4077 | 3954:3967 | 0.250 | 6.29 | 7.75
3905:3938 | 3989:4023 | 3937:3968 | 0.099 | 5.19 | 7.88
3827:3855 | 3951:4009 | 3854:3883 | -0.159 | 5.85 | 6.47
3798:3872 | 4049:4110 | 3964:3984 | 0.434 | 6.3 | 7.83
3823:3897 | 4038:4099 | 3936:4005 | 0.153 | 6.21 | 7.88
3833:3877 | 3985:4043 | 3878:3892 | 0.060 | 6.45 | 7.84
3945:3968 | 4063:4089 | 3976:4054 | -0.127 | 5.9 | 7.92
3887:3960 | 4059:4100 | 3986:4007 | -0.143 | 5.76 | 7.96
